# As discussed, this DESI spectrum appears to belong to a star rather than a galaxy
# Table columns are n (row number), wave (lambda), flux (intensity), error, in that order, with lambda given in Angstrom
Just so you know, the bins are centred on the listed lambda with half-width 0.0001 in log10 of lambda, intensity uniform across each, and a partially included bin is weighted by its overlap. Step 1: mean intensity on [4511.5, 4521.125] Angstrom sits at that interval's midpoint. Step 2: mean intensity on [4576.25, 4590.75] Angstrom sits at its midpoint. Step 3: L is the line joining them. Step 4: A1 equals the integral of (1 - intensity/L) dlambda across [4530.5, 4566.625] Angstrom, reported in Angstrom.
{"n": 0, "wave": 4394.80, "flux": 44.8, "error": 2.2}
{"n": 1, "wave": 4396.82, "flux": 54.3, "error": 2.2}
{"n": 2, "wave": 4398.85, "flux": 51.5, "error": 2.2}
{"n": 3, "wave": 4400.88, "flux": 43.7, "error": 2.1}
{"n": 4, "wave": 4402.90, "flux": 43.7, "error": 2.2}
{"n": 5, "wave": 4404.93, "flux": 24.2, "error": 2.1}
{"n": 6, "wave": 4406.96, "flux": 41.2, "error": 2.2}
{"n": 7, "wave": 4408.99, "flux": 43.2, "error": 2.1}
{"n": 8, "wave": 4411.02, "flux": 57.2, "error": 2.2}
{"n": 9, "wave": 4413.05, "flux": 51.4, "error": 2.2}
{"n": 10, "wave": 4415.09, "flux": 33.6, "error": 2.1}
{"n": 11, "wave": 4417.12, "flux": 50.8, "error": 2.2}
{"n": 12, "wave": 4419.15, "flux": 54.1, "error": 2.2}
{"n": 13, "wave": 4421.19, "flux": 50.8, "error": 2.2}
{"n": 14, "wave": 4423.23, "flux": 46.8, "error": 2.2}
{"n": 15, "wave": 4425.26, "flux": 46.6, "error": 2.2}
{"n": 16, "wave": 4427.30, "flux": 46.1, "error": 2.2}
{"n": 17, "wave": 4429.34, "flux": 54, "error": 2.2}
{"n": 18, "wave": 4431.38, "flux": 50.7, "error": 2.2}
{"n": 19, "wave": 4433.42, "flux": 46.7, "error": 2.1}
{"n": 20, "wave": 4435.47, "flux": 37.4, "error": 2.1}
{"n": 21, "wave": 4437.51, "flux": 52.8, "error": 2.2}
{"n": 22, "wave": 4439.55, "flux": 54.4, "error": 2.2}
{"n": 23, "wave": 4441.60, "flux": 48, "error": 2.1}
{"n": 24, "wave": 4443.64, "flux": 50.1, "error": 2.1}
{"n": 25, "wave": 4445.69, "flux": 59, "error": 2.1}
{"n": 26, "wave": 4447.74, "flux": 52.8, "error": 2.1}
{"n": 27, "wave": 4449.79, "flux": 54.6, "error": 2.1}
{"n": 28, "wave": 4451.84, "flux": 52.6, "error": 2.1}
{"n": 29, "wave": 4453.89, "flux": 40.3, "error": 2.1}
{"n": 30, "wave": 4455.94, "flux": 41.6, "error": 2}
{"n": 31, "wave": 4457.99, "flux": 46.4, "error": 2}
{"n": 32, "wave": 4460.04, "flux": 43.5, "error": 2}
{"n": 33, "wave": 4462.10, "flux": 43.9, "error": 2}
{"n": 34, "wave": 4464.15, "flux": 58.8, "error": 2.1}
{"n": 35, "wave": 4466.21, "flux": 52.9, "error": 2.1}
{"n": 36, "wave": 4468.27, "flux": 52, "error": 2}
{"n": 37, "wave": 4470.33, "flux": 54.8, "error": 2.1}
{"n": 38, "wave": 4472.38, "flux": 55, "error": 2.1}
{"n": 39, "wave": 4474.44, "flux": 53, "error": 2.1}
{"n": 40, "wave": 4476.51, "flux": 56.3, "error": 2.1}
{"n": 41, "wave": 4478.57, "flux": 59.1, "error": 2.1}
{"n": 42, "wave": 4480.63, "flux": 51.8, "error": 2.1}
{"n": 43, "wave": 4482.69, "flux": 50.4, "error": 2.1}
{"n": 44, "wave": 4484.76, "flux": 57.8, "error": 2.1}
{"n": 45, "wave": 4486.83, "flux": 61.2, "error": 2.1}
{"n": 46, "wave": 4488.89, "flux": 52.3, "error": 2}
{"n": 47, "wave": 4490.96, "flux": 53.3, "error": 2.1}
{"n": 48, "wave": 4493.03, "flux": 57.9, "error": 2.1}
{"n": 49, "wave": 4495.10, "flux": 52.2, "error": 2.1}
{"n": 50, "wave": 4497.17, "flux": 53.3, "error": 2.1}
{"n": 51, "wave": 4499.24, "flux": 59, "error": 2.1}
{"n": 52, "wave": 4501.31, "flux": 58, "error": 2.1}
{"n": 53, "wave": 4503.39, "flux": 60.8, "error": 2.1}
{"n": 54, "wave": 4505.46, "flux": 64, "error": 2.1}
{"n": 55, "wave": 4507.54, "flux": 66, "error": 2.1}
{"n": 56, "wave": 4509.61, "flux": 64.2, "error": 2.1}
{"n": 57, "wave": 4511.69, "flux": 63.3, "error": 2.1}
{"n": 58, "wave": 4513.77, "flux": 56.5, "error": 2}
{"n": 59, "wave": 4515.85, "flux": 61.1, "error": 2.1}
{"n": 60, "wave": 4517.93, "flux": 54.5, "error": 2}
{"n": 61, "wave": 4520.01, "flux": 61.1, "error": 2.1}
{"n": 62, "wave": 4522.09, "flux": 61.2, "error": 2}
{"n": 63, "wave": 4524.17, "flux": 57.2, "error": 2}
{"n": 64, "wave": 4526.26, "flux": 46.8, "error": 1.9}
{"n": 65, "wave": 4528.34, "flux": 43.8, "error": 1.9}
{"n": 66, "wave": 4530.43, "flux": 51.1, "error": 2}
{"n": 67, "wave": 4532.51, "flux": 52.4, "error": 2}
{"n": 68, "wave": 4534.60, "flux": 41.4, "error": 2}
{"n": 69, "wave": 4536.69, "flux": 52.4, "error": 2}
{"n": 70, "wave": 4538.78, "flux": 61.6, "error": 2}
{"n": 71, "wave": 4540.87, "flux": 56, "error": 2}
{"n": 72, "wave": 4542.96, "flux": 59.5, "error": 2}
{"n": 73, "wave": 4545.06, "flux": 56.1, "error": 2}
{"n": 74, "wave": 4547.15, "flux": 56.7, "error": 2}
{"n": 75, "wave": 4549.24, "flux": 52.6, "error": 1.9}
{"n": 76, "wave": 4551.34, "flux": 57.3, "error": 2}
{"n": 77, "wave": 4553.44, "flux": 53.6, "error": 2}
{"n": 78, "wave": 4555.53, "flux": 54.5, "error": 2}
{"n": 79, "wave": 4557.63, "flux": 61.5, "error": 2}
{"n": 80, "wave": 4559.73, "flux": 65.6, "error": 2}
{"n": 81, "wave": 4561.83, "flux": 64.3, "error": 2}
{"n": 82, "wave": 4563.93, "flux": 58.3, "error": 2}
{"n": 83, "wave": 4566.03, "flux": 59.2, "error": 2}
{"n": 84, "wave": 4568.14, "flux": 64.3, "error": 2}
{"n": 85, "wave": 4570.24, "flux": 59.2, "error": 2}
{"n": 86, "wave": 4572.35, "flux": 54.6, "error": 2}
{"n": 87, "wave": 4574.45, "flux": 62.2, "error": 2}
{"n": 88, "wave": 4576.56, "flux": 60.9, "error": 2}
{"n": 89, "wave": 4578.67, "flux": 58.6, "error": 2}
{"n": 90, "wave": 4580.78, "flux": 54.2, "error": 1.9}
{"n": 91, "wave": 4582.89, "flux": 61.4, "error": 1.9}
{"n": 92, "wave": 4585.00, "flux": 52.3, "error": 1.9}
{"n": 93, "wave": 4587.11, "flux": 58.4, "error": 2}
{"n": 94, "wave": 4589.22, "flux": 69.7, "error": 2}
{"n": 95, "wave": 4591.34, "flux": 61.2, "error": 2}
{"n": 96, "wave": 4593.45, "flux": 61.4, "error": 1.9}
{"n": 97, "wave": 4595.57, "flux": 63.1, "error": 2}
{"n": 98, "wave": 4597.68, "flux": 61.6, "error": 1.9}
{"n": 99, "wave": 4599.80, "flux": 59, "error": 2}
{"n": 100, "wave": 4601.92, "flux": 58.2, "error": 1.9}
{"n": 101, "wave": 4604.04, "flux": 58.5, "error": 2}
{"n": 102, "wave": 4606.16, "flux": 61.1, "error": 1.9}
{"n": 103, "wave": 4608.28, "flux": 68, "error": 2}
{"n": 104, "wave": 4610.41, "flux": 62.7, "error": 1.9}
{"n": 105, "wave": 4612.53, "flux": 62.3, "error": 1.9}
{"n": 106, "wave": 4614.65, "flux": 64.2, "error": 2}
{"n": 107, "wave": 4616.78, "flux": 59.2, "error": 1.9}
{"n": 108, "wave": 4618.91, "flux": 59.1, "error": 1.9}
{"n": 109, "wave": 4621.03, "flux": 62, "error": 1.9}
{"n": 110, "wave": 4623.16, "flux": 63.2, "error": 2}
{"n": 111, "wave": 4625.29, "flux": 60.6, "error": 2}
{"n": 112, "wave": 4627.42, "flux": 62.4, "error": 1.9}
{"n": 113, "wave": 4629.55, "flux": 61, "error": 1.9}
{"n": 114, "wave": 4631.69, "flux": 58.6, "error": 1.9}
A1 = 1.6 Angstrom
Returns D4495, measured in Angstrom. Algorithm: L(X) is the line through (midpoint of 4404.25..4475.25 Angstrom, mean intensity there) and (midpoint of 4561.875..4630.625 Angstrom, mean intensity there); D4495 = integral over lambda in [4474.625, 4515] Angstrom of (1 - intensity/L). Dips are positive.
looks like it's -3.6 Angstrom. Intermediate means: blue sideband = 48.7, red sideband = 60.7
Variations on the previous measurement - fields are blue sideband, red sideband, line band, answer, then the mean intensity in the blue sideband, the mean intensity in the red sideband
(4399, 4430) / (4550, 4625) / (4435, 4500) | -2.4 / 45.9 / 60.4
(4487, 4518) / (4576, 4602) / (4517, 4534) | 1.7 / 58.6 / 60.1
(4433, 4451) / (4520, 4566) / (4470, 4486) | -0.7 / 50.8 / 55.7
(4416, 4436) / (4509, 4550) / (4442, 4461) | 0.5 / 48.6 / 55.4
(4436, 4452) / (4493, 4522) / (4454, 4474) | 1.9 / 52.6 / 59.5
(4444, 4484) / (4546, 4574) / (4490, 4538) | -0.9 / 51.5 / 58.7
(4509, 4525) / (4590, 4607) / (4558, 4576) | -0.2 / 59.8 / 60.6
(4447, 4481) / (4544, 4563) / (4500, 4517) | -2.2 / 51.1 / 58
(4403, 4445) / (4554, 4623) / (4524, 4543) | 1.5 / 47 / 60.6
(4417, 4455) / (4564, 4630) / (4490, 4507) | -1.1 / 49.9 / 60.7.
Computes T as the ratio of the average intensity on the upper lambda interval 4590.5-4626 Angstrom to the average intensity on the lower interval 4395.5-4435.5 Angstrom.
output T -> 1.32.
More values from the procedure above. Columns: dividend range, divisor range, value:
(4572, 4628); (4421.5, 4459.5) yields 1.24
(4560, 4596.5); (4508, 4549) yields 1.08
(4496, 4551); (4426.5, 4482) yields 1.12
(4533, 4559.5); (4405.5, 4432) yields 1.16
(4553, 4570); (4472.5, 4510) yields 1.06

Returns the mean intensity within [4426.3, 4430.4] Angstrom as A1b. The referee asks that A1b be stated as 50.1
